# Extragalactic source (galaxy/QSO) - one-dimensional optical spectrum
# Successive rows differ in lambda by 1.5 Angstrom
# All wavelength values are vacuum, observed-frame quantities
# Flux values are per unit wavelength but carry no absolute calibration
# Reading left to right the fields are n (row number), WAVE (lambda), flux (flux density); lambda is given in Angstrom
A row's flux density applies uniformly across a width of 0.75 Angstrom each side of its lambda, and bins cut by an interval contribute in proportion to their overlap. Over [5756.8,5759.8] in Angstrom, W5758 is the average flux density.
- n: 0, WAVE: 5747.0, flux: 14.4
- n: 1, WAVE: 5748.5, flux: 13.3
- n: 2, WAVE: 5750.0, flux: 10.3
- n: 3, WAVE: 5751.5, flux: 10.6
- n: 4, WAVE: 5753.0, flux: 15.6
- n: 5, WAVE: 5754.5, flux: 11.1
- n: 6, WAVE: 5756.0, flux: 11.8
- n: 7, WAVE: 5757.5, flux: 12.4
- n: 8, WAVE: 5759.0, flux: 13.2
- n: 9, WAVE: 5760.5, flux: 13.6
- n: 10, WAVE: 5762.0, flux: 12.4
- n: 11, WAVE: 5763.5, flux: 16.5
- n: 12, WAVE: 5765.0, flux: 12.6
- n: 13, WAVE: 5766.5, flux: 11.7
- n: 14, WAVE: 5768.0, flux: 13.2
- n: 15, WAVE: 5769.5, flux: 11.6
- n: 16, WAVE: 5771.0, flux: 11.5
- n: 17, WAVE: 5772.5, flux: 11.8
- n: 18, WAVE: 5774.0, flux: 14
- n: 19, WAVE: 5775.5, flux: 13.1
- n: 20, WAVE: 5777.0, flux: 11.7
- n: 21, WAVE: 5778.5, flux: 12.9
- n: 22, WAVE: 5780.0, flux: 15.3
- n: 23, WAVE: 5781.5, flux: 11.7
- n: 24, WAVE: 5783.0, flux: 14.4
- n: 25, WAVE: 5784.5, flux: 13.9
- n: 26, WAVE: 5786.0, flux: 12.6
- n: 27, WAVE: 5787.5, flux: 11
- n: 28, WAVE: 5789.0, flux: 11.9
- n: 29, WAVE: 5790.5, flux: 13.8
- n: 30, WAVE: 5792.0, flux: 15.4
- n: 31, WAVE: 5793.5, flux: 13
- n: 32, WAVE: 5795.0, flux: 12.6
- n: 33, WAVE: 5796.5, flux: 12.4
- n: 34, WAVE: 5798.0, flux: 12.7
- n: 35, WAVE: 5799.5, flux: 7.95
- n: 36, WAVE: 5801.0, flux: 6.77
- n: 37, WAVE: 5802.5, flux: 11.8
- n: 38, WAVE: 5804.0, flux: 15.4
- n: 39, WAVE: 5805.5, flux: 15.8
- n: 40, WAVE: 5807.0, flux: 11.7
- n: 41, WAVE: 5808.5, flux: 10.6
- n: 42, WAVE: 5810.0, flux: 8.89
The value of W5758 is 12.8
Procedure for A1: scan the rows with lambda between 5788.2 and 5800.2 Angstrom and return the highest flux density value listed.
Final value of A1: 15.4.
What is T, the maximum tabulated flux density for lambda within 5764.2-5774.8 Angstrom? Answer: 14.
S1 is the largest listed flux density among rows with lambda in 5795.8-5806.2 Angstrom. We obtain 15.8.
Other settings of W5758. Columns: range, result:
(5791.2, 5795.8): 13.7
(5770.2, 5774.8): 12.4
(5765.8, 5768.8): 12.4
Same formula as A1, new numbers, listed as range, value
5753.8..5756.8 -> 11.8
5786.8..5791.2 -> 13.8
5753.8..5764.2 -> 16.5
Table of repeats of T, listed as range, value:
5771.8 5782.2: 15.3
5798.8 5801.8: 7.95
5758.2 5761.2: 13.6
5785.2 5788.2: 12.6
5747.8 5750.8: 13.3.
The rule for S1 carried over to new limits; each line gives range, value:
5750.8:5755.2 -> 15.6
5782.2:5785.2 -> 14.4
